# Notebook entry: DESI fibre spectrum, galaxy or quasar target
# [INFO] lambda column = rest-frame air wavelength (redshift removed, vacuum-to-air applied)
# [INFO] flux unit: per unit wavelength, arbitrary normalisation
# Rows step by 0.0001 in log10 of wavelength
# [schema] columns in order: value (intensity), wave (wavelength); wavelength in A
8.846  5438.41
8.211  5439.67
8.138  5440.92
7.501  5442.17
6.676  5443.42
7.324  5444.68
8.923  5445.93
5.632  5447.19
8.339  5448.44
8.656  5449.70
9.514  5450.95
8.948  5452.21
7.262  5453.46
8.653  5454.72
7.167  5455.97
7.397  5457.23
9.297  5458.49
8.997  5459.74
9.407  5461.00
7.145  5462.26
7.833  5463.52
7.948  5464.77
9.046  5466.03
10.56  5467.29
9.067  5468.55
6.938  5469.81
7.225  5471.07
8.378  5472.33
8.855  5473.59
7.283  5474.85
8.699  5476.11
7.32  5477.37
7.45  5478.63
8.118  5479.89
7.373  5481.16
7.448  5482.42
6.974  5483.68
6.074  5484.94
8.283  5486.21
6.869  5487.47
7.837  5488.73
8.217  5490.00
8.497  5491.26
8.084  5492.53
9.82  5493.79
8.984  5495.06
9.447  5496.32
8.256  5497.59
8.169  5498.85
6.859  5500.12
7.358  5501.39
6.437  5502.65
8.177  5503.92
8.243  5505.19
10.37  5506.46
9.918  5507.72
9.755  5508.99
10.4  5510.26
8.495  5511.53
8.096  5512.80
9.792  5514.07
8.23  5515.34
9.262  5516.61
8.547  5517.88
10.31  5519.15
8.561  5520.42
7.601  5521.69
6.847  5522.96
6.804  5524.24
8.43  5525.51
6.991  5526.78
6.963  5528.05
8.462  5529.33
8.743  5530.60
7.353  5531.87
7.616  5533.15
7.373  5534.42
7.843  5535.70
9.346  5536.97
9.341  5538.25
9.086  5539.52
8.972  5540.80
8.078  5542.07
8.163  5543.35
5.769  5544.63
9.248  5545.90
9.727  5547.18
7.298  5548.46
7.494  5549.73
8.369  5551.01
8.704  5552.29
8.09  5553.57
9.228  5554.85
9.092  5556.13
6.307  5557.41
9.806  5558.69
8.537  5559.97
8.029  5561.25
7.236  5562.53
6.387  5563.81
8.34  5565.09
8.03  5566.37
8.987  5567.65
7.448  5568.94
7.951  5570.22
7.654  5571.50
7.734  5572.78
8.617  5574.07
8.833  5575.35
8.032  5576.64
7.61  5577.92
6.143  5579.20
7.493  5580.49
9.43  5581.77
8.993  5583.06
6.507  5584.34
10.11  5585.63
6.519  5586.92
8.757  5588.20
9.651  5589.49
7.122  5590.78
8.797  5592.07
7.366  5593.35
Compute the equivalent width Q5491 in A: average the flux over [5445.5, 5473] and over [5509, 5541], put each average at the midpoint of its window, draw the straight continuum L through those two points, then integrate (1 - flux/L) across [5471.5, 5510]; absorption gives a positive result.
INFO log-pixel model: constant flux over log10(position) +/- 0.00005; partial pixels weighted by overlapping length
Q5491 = 0.9 A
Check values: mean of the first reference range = 8.28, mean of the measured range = 8.14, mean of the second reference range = 8.4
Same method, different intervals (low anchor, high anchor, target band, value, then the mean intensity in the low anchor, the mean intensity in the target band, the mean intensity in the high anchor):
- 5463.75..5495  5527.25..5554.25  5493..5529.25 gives -1.59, 8.03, 8.47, 8.19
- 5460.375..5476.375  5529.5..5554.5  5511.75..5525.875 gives -0.22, 8.33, 8.41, 8.26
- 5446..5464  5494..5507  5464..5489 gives 1.01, 8.18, 7.89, 8.26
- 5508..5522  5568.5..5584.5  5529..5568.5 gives 1.01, 9.06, 8.22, 7.93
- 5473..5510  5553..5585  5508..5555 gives -1.68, 8.13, 8.36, 8.02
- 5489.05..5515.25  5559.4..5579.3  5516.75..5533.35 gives 0.80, 8.65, 7.99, 7.89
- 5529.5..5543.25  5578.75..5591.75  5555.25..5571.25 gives 0.41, 8.37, 8.02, 8.11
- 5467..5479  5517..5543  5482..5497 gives 0.16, 8.13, 8.05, 8.17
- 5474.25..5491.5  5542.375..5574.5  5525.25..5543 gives -0.57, 7.58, 8.18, 8.08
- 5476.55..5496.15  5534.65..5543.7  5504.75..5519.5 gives -1.84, 7.87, 9.28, 8.65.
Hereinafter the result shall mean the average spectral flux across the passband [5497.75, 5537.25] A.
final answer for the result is 8.29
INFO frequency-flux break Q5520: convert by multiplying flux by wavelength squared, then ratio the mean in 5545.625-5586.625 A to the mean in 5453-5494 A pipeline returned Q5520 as 1.0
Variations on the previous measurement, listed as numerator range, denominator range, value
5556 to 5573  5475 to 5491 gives 1.08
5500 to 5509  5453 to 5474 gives 1.02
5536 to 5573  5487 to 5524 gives 0.98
